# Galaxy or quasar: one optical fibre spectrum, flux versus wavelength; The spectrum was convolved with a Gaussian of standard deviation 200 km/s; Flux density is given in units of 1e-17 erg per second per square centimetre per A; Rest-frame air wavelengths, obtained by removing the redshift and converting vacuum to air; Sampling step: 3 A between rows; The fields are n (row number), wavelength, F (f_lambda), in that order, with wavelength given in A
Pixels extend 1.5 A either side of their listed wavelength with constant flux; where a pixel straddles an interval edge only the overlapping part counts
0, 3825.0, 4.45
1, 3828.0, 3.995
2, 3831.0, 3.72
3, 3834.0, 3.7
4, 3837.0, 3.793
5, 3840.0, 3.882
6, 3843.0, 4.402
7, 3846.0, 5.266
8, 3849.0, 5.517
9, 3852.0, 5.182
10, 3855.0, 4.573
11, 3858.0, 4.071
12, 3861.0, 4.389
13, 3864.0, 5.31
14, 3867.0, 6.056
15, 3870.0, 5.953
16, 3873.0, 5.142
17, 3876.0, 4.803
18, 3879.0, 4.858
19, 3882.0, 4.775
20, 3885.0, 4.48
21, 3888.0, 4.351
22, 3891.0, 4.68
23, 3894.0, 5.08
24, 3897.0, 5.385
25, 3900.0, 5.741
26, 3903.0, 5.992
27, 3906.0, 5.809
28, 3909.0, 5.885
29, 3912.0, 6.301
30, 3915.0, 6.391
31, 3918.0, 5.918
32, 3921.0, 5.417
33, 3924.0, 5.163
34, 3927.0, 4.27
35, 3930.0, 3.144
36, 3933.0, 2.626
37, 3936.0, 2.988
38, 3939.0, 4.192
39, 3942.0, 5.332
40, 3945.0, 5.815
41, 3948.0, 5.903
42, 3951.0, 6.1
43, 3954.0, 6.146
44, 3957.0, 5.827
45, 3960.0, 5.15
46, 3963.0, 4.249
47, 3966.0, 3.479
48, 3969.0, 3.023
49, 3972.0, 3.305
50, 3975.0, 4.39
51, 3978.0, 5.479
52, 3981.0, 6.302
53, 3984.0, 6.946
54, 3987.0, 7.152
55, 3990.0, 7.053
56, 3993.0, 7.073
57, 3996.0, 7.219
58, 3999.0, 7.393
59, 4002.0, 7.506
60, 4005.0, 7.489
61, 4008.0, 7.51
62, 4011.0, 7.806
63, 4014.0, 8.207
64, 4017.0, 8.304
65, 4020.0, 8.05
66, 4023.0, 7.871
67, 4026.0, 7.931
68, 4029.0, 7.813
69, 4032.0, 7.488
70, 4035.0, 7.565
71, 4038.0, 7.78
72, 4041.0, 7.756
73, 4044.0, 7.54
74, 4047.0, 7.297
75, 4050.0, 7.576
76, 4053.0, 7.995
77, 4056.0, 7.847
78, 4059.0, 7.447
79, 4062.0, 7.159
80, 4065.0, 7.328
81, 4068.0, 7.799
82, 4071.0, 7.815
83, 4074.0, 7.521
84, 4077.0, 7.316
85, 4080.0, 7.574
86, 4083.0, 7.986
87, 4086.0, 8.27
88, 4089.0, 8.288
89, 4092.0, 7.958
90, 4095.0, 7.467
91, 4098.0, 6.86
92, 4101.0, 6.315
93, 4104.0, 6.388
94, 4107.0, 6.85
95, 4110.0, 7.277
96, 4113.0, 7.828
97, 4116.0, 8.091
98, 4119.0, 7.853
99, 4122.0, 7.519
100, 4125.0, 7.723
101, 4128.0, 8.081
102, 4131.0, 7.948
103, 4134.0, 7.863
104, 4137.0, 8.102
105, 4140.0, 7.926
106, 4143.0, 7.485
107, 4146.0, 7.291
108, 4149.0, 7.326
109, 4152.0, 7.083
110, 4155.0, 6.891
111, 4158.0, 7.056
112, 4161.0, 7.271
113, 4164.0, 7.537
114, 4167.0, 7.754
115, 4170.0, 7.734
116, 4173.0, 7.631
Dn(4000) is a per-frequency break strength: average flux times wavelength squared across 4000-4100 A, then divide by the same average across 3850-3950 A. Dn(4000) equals 1.65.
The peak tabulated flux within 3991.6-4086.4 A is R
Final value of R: 8.304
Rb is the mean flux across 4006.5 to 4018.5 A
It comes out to 7.96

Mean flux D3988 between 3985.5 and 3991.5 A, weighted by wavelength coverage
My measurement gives 7.1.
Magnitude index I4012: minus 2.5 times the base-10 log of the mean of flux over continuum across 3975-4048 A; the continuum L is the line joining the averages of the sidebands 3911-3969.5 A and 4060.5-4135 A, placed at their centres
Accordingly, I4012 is -0.206 mag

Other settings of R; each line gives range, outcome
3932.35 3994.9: 7.152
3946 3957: 6.146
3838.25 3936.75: 6.391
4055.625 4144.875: 8.288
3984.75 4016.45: 8.207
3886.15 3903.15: 5.992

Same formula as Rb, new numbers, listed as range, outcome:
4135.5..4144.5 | 7.84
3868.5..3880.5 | 5.19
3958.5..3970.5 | 3.98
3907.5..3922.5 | 5.98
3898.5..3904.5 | 5.87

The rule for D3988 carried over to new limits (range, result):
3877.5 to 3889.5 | 4.62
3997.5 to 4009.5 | 7.47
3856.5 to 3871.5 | 5.16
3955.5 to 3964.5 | 5.08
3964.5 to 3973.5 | 3.27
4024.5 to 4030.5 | 7.87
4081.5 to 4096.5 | 7.99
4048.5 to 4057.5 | 7.81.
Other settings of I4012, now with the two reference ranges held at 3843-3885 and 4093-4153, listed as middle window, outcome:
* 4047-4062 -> -0.12 mag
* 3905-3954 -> 0.11 mag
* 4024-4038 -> -0.17 mag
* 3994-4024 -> -0.20 mag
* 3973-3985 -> 0.09 mag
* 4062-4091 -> -0.10 mag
